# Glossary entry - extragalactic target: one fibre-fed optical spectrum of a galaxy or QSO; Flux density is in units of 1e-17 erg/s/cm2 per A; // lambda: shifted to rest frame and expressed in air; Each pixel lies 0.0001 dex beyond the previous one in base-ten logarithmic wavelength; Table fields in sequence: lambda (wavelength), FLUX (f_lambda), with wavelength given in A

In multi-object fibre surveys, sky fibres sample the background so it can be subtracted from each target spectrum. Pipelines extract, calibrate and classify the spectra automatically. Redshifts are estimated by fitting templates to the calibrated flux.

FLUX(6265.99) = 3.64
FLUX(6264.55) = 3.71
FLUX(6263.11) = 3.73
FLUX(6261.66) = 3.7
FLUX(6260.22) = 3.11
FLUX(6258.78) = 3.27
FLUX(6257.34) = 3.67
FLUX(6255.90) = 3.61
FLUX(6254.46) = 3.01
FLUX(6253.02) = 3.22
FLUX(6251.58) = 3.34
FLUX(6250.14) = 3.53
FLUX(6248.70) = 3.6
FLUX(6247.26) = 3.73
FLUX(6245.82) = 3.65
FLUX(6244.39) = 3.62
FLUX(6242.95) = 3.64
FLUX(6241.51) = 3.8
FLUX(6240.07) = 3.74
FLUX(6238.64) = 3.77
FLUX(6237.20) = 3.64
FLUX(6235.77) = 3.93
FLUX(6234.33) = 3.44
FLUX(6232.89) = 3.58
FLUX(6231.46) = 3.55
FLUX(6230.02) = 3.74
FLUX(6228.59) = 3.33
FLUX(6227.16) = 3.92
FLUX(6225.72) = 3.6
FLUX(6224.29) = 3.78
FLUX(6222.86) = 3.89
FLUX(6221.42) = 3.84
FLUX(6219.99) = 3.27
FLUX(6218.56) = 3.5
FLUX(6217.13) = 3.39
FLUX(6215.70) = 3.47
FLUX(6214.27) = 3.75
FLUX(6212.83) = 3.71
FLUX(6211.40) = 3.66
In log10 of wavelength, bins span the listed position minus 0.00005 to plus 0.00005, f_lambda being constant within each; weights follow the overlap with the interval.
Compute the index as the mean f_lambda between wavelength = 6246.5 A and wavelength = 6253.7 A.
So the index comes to 3.48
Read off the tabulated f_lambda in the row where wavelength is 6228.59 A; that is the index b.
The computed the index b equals 3.33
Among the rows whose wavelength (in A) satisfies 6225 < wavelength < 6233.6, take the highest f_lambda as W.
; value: 3.92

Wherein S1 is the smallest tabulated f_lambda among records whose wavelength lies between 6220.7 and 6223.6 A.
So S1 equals 3.84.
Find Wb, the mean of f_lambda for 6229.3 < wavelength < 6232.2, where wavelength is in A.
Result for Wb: 3.65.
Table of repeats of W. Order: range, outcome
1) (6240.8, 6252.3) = 3.8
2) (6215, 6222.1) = 3.84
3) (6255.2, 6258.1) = 3.67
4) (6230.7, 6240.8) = 3.93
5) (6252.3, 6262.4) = 3.7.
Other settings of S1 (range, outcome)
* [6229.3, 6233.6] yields 3.55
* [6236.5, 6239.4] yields 3.64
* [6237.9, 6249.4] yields 3.6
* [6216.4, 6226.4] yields 3.27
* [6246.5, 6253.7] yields 3.22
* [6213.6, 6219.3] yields 3.39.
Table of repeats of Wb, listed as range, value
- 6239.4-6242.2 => 3.77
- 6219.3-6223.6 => 3.67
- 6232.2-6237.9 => 3.65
